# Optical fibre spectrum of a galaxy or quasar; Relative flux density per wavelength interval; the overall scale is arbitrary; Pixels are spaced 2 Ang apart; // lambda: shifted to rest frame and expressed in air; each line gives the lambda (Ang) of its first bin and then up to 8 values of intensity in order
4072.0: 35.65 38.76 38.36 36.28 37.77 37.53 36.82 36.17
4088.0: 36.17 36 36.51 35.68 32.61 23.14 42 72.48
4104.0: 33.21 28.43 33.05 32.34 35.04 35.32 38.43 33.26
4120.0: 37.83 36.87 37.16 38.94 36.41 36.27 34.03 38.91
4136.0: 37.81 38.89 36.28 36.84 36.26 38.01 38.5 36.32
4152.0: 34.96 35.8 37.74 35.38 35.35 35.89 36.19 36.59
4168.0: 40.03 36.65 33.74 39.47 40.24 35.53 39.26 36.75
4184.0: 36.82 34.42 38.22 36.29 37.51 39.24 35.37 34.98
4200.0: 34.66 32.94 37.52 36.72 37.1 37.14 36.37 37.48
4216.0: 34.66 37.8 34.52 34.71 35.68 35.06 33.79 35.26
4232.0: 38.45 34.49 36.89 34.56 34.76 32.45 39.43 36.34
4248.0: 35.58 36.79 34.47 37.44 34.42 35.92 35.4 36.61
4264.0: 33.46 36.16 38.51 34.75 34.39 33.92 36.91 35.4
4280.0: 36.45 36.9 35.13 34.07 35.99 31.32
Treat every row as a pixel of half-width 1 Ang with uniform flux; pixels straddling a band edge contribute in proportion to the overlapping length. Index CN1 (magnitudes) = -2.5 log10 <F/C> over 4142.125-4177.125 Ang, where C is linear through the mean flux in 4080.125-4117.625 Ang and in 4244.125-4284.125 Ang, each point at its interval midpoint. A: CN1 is -0.02 mag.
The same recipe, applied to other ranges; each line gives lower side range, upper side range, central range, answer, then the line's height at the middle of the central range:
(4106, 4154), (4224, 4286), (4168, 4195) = -0.04 mag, 36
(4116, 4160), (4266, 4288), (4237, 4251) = 0.01 mag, 35.9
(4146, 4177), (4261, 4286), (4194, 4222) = 0.01 mag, 36.4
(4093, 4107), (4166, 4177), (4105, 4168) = 0.06 mag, 38.1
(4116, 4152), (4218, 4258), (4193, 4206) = 0.01 mag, 36.1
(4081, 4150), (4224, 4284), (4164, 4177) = -0.04 mag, 36.4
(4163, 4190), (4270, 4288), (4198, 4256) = 0.02 mag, 36.3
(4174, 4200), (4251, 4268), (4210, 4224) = 0.01 mag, 36.5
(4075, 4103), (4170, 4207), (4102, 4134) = 0.04 mag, 37.9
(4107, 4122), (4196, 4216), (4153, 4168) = -0.02 mag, 35.6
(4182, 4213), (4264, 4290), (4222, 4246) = 0.01 mag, 35.9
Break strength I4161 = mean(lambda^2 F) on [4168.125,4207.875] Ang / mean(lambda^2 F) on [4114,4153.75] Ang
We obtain 1.02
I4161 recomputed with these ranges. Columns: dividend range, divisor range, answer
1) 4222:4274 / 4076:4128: 1.04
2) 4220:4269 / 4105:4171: 1.04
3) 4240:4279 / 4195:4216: 1.02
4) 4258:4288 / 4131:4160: 1.03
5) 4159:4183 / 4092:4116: 1.04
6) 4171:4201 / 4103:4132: 1.08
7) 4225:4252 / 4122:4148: 1.01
